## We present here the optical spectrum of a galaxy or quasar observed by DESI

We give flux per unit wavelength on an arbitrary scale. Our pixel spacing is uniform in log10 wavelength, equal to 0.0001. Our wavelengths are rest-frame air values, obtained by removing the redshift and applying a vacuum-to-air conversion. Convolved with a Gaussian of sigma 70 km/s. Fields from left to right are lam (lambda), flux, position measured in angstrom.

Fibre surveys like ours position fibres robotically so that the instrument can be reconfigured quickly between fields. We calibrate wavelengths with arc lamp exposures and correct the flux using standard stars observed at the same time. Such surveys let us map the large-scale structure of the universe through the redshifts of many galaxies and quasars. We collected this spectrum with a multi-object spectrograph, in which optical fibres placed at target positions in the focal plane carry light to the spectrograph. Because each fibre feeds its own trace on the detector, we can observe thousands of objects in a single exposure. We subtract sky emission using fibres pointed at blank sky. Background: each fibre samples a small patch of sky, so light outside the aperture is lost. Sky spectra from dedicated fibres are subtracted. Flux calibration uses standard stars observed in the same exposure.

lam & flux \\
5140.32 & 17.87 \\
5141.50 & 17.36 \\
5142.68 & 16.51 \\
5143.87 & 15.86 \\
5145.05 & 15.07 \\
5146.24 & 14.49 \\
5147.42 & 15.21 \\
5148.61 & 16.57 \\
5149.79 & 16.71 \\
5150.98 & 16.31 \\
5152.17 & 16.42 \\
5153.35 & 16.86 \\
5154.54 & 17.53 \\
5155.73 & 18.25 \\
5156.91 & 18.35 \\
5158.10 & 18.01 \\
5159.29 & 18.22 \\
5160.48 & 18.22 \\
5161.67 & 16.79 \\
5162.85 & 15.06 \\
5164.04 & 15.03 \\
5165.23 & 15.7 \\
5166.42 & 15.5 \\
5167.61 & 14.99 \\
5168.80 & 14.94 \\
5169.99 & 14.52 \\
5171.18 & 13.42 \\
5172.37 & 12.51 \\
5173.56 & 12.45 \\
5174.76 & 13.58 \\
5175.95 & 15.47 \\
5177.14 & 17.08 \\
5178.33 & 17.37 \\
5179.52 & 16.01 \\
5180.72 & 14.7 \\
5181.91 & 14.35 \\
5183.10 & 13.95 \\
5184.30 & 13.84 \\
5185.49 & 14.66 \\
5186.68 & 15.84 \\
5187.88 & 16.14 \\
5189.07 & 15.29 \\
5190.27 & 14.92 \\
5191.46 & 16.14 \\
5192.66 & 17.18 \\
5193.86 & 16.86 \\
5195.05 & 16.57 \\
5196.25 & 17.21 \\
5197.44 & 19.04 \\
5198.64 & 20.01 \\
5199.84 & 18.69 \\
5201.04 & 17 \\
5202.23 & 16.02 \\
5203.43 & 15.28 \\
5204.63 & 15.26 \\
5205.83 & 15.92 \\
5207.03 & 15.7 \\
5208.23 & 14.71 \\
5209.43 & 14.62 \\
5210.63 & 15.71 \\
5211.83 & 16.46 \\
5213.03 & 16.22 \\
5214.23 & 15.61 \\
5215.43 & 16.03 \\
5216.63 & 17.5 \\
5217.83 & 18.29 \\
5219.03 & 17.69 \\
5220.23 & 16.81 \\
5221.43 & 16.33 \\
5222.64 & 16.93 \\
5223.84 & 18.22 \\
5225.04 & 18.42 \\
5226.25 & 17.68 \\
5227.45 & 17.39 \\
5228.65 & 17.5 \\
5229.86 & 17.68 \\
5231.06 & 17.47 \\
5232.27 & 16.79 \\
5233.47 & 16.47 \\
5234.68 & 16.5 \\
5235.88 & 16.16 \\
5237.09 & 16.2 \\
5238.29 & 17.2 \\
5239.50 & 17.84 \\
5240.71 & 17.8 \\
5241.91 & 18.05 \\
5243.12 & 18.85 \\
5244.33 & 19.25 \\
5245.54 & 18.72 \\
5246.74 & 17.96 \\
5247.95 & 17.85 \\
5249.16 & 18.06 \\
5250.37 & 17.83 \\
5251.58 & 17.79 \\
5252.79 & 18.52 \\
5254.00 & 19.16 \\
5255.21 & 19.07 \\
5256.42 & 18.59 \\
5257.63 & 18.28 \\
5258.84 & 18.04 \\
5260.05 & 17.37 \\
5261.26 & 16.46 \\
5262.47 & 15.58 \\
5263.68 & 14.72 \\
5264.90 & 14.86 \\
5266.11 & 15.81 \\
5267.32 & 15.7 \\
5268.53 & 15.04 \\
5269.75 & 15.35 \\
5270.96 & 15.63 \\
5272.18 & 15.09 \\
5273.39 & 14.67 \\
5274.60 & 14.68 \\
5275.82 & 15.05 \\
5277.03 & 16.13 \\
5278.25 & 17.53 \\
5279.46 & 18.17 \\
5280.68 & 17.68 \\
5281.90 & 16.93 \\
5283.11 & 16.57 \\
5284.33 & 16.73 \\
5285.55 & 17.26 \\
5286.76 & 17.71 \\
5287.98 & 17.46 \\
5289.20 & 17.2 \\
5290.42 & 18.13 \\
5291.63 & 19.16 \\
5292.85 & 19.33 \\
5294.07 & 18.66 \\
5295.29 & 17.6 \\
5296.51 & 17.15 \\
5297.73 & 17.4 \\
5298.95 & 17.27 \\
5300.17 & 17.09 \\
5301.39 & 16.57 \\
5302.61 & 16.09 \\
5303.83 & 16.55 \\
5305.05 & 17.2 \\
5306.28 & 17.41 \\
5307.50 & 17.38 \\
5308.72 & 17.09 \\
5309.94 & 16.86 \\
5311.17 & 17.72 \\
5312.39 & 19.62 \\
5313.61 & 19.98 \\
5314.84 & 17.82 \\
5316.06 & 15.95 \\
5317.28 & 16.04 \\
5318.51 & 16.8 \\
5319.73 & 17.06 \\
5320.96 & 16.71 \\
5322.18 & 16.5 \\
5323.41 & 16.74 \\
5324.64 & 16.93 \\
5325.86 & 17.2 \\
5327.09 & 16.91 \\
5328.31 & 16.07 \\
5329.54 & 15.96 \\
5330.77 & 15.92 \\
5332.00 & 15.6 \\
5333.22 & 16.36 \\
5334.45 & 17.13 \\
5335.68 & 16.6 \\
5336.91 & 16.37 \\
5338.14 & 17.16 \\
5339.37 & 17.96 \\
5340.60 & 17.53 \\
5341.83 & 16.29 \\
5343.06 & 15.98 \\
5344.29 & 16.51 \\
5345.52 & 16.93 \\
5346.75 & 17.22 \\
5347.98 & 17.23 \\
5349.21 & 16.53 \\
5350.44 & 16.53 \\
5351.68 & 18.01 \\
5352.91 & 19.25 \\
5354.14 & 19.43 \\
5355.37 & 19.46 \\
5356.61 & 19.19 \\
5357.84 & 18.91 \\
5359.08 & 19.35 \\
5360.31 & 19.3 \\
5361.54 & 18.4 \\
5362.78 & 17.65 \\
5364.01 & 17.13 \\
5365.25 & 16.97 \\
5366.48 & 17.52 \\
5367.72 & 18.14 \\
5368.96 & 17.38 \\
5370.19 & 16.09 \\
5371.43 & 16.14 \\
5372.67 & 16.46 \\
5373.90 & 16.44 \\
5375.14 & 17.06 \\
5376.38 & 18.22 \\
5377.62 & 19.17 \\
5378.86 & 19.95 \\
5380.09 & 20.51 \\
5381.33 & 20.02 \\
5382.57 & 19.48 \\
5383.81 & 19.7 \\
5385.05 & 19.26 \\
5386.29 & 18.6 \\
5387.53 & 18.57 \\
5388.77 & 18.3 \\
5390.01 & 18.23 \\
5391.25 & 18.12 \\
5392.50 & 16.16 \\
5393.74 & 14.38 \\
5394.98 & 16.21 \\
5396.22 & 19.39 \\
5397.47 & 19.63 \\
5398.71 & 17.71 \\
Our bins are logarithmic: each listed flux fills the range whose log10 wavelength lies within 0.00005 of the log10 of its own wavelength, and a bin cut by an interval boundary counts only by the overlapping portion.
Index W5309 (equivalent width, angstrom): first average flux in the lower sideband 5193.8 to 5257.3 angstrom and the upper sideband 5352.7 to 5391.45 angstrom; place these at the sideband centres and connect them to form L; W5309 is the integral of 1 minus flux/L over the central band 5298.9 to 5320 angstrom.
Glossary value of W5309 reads 0.8 angstrom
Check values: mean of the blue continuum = 17.3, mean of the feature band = 17.3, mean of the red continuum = 18.4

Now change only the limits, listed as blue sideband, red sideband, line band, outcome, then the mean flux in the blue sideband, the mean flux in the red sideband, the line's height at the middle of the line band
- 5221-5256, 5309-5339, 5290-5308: -0.38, 17.7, 16.9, 17.2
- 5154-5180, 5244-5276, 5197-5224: -0.55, 15.9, 16.9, 16.3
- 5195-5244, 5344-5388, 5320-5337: 1.27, 17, 18.1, 17.8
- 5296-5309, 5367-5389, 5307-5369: 0.92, 17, 18.3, 17.6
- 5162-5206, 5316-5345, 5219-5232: -1.24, 15.6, 16.6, 15.9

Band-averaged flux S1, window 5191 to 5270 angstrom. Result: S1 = 17.1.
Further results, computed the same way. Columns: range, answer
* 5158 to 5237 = 16.2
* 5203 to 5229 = 16.6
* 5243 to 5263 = 18.1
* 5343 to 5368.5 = 17.9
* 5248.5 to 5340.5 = 17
